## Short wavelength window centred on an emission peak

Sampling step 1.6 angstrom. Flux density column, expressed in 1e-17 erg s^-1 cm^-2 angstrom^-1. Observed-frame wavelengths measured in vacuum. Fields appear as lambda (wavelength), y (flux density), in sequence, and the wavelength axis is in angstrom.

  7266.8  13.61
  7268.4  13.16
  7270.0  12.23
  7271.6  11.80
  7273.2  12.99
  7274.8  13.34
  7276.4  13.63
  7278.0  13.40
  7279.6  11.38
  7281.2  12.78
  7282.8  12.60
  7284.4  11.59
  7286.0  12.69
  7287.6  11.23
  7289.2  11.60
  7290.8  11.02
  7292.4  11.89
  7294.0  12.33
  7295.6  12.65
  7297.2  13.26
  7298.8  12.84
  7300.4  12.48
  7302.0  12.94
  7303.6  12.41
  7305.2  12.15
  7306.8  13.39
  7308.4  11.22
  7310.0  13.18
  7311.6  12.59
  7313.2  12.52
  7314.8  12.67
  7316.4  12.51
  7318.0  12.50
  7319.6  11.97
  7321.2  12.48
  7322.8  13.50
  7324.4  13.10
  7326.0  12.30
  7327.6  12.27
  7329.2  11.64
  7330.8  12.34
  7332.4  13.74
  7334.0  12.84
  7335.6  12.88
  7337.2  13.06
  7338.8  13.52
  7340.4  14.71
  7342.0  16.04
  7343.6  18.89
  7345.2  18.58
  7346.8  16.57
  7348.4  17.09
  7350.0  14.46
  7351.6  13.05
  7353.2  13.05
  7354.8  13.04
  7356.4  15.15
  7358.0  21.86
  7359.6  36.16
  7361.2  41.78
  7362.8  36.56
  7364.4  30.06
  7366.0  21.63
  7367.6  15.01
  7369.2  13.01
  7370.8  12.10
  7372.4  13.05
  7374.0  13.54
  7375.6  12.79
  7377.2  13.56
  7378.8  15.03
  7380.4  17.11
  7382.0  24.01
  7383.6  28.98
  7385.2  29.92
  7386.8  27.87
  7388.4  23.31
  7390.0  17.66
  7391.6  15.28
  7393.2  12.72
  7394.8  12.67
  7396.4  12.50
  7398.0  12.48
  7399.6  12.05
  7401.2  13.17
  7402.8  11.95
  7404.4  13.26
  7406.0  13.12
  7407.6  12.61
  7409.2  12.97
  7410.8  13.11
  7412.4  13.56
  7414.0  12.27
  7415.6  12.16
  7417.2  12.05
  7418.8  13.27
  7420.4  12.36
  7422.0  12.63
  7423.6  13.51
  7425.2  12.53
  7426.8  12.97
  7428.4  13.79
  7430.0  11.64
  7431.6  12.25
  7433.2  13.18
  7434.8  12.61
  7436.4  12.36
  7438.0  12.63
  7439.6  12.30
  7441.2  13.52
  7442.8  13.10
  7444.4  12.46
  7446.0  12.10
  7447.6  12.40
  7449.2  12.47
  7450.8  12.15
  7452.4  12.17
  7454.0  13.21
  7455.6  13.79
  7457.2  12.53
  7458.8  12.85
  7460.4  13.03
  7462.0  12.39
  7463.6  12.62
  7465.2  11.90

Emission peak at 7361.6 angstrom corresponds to H-alpha 6563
